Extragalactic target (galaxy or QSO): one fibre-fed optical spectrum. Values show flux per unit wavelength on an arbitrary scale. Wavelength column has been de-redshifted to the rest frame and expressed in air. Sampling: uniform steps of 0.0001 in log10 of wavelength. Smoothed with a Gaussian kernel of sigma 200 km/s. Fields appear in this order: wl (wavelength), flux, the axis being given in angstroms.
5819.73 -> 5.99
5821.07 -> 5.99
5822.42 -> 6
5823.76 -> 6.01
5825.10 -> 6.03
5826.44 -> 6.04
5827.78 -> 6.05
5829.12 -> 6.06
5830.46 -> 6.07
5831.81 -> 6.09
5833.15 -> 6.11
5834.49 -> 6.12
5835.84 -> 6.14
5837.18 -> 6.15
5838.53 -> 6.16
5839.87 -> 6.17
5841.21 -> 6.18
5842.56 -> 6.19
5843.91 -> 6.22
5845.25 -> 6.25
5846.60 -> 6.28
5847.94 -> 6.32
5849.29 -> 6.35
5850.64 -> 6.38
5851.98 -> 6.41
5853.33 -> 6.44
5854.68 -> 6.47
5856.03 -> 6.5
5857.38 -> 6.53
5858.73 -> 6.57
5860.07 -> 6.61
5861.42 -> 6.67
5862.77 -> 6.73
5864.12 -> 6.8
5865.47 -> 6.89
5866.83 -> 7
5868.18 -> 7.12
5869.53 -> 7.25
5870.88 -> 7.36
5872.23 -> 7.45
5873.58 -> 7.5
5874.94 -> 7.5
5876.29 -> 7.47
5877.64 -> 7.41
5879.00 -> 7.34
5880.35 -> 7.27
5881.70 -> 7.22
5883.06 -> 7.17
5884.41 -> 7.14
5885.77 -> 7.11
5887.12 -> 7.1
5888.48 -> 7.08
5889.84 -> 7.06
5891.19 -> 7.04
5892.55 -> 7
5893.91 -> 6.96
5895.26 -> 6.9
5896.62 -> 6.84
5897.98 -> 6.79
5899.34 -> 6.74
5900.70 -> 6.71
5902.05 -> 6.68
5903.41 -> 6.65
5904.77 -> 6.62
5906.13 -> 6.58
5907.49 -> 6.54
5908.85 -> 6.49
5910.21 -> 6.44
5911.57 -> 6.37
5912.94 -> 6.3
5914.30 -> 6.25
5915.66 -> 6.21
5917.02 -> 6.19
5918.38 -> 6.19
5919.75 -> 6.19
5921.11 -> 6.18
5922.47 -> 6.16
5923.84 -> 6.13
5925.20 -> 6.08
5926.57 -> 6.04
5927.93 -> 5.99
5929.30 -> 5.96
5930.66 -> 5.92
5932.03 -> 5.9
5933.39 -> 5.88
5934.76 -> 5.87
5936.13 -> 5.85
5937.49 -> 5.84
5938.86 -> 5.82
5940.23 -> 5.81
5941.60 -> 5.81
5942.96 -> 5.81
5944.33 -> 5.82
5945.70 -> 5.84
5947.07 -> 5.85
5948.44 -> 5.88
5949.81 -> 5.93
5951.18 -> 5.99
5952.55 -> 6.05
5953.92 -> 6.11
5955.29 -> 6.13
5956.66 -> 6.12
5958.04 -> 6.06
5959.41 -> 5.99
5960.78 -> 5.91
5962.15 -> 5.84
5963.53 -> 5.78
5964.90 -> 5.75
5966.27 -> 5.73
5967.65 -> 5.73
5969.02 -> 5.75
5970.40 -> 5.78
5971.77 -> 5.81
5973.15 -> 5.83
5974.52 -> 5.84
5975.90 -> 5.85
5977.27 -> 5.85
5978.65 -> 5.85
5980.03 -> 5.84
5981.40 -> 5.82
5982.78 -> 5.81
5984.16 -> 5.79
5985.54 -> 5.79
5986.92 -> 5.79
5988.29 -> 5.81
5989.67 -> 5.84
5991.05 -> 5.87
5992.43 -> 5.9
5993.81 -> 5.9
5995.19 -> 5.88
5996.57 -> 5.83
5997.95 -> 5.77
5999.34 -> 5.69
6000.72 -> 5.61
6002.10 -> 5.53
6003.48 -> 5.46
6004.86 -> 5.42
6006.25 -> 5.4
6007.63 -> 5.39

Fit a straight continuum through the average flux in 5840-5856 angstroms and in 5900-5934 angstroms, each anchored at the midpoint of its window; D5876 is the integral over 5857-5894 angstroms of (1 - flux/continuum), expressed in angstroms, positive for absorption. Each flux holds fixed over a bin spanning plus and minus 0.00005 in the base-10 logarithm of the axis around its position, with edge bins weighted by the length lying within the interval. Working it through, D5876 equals -4.7 angstroms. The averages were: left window 6.32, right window 6.27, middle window 7.09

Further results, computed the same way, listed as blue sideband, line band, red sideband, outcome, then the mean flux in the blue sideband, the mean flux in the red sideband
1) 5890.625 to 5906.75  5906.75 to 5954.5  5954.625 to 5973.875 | 2.2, 6.79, 5.87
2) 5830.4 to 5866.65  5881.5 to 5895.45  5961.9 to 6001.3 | -2.0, 6.38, 5.8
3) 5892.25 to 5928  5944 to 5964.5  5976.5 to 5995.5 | 0.5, 6.45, 5.84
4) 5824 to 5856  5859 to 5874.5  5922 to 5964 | -2.3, 6.21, 5.94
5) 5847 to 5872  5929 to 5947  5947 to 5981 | 0.7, 6.7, 5.89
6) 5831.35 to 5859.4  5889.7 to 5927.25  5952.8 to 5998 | -2.6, 6.29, 5.86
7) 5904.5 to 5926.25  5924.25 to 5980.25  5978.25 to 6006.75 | 1.3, 6.3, 5.74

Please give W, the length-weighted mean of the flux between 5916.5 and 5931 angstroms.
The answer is 6.1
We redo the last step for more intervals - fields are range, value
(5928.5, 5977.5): 5.88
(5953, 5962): 6.04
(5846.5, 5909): 6.88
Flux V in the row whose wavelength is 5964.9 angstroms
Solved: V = 5.75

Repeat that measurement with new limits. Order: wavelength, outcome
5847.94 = 6.32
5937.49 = 5.84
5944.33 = 5.82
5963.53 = 5.78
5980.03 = 5.84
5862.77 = 6.73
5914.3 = 6.25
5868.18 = 7.12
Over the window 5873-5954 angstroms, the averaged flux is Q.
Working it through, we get 6.46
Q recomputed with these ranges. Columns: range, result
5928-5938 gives 5.9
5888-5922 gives 6.59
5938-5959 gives 5.93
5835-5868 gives 6.44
